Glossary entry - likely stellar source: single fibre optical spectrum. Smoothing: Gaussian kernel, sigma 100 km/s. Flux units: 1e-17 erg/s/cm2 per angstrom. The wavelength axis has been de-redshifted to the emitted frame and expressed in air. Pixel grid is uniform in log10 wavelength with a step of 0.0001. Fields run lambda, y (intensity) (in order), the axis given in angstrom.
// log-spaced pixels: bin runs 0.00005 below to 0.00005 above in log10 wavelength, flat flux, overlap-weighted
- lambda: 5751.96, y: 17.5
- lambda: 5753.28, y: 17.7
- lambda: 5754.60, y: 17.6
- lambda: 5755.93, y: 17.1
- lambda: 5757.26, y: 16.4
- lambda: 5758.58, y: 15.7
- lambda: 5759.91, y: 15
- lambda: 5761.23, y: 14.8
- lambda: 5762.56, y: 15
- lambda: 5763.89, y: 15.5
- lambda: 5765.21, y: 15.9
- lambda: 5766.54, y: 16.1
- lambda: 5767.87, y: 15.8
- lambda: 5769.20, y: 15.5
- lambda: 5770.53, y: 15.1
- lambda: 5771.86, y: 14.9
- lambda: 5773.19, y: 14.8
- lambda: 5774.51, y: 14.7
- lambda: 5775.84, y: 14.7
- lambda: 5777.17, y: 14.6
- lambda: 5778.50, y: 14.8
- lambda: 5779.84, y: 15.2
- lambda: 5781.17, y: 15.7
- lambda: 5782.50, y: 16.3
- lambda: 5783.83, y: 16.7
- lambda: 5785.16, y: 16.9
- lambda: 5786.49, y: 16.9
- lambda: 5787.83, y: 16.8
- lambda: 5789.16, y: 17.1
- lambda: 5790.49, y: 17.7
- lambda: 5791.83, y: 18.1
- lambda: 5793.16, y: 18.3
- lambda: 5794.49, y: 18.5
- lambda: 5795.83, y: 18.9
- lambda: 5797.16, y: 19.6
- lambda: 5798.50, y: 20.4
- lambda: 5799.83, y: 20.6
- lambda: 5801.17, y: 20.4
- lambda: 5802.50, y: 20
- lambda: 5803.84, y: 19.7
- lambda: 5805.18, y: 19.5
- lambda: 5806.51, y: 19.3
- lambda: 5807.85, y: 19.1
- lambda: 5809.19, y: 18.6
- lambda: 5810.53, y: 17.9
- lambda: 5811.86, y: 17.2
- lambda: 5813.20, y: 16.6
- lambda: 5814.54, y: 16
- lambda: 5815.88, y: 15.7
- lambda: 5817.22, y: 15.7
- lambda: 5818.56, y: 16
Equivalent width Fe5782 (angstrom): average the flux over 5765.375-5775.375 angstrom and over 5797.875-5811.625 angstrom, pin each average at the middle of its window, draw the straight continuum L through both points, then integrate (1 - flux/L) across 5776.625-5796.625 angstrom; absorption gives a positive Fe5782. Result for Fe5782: 0.5 angstrom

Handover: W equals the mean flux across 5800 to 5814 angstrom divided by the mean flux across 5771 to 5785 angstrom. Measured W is 1.23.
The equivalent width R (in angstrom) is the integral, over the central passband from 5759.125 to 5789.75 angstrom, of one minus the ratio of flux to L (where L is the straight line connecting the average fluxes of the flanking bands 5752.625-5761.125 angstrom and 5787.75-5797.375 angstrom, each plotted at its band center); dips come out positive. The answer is 3.0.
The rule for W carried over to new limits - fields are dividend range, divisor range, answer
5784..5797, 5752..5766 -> 1.10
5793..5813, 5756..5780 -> 1.25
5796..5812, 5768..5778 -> 1.30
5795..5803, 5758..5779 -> 1.31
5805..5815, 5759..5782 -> 1.18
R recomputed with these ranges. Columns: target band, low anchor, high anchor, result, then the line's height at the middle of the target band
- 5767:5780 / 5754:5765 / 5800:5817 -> 1.2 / 16.6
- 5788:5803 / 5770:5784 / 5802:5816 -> -1.8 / 16.9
